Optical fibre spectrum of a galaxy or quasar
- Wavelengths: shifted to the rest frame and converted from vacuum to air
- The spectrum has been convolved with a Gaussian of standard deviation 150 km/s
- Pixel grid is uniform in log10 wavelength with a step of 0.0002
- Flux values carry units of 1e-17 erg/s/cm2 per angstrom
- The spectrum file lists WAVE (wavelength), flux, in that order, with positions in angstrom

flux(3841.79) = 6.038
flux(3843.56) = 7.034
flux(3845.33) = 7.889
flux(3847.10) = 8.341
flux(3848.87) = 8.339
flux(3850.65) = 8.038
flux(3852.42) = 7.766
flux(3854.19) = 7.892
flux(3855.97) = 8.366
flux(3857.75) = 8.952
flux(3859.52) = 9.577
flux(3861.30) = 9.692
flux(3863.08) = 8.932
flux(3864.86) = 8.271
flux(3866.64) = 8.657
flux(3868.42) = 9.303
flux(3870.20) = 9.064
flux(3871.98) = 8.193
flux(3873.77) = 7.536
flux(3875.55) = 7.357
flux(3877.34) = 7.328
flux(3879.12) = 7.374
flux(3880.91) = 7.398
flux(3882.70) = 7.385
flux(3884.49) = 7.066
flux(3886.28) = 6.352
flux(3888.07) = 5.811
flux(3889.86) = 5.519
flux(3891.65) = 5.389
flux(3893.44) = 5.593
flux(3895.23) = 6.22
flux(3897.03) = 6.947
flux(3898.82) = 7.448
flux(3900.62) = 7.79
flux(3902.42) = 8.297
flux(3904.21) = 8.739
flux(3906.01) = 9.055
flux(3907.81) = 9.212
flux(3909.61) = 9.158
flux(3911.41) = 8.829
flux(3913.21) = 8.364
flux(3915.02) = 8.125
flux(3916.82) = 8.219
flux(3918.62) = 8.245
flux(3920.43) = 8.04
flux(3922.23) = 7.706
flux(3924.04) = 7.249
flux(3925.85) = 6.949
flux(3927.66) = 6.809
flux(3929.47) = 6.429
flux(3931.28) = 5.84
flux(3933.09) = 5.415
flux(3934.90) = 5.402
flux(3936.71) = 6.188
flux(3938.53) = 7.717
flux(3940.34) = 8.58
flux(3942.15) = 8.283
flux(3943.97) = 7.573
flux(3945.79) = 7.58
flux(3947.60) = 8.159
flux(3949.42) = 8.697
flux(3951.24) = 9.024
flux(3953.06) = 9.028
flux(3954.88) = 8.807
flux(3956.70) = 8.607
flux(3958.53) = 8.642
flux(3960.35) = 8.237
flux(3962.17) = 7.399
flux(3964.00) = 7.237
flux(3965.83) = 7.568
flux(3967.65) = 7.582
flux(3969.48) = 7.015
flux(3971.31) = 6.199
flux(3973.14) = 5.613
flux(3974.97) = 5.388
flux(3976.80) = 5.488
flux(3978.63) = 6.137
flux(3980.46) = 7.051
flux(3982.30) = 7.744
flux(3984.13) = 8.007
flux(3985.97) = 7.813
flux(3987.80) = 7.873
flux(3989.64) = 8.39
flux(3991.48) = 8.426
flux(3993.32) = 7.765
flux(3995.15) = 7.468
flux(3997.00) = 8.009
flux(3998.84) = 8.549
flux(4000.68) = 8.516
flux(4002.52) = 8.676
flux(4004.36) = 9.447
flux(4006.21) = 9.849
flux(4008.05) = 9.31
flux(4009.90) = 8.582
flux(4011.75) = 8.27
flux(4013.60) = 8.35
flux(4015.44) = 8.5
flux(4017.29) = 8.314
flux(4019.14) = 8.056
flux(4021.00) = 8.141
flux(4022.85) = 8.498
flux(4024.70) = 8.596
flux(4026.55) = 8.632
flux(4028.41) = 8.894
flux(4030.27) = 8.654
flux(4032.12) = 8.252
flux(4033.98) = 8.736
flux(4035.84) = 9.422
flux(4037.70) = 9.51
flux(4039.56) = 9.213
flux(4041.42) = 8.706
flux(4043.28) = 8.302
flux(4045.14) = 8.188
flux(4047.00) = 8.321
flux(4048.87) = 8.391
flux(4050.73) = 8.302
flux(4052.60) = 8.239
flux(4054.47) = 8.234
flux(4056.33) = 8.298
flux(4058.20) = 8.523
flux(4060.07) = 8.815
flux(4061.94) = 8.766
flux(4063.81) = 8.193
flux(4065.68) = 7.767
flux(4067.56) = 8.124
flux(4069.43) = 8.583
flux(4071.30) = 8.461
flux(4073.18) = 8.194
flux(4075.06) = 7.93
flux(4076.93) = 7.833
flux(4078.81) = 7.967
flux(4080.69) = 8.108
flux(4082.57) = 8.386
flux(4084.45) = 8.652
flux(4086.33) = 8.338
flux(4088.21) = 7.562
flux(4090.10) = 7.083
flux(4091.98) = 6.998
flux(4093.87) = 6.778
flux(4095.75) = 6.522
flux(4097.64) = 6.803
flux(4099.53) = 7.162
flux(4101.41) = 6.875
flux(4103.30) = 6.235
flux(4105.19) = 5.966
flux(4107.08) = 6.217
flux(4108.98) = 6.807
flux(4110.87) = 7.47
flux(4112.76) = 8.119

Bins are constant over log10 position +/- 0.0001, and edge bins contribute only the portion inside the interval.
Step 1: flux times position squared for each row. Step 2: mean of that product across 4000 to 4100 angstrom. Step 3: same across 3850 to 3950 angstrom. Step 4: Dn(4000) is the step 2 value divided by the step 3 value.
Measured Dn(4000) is 1.17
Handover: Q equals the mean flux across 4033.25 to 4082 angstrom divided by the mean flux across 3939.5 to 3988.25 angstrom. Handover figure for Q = 1.1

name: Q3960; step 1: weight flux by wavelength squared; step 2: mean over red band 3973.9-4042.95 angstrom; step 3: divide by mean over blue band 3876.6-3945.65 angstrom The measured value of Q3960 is 1.18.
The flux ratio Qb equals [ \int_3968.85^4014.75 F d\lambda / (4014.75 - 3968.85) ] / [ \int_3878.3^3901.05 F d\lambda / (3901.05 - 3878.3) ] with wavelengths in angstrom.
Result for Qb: 1.2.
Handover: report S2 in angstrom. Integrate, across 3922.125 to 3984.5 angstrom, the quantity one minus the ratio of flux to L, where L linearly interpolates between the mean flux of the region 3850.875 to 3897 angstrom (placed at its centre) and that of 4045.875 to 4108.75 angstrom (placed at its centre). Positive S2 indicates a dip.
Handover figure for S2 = 3.2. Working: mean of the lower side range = 7.63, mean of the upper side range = 7.76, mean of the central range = 7.28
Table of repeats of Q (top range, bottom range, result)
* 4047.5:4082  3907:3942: 1.10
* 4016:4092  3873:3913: 1.13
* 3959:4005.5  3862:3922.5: 0.97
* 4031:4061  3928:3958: 1.13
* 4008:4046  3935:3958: 1.06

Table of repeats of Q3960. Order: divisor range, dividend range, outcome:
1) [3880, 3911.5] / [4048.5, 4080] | 1.23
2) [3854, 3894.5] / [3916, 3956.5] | 1.02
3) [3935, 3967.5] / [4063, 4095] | 1.06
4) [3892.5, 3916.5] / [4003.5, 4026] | 1.15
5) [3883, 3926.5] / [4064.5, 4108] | 1.09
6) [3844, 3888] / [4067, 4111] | 1.03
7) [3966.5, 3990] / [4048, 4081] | 1.25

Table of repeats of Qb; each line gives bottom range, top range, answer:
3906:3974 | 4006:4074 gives 1.11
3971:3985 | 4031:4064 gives 1.33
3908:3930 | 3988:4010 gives 1.08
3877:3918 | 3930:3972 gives 1.02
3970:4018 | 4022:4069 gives 1.09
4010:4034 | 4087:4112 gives 0.81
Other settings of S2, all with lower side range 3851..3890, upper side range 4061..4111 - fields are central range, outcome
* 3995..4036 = -4.94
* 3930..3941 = 1.90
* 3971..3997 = 1.95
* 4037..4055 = -2.16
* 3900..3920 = -1.71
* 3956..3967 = -0.21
